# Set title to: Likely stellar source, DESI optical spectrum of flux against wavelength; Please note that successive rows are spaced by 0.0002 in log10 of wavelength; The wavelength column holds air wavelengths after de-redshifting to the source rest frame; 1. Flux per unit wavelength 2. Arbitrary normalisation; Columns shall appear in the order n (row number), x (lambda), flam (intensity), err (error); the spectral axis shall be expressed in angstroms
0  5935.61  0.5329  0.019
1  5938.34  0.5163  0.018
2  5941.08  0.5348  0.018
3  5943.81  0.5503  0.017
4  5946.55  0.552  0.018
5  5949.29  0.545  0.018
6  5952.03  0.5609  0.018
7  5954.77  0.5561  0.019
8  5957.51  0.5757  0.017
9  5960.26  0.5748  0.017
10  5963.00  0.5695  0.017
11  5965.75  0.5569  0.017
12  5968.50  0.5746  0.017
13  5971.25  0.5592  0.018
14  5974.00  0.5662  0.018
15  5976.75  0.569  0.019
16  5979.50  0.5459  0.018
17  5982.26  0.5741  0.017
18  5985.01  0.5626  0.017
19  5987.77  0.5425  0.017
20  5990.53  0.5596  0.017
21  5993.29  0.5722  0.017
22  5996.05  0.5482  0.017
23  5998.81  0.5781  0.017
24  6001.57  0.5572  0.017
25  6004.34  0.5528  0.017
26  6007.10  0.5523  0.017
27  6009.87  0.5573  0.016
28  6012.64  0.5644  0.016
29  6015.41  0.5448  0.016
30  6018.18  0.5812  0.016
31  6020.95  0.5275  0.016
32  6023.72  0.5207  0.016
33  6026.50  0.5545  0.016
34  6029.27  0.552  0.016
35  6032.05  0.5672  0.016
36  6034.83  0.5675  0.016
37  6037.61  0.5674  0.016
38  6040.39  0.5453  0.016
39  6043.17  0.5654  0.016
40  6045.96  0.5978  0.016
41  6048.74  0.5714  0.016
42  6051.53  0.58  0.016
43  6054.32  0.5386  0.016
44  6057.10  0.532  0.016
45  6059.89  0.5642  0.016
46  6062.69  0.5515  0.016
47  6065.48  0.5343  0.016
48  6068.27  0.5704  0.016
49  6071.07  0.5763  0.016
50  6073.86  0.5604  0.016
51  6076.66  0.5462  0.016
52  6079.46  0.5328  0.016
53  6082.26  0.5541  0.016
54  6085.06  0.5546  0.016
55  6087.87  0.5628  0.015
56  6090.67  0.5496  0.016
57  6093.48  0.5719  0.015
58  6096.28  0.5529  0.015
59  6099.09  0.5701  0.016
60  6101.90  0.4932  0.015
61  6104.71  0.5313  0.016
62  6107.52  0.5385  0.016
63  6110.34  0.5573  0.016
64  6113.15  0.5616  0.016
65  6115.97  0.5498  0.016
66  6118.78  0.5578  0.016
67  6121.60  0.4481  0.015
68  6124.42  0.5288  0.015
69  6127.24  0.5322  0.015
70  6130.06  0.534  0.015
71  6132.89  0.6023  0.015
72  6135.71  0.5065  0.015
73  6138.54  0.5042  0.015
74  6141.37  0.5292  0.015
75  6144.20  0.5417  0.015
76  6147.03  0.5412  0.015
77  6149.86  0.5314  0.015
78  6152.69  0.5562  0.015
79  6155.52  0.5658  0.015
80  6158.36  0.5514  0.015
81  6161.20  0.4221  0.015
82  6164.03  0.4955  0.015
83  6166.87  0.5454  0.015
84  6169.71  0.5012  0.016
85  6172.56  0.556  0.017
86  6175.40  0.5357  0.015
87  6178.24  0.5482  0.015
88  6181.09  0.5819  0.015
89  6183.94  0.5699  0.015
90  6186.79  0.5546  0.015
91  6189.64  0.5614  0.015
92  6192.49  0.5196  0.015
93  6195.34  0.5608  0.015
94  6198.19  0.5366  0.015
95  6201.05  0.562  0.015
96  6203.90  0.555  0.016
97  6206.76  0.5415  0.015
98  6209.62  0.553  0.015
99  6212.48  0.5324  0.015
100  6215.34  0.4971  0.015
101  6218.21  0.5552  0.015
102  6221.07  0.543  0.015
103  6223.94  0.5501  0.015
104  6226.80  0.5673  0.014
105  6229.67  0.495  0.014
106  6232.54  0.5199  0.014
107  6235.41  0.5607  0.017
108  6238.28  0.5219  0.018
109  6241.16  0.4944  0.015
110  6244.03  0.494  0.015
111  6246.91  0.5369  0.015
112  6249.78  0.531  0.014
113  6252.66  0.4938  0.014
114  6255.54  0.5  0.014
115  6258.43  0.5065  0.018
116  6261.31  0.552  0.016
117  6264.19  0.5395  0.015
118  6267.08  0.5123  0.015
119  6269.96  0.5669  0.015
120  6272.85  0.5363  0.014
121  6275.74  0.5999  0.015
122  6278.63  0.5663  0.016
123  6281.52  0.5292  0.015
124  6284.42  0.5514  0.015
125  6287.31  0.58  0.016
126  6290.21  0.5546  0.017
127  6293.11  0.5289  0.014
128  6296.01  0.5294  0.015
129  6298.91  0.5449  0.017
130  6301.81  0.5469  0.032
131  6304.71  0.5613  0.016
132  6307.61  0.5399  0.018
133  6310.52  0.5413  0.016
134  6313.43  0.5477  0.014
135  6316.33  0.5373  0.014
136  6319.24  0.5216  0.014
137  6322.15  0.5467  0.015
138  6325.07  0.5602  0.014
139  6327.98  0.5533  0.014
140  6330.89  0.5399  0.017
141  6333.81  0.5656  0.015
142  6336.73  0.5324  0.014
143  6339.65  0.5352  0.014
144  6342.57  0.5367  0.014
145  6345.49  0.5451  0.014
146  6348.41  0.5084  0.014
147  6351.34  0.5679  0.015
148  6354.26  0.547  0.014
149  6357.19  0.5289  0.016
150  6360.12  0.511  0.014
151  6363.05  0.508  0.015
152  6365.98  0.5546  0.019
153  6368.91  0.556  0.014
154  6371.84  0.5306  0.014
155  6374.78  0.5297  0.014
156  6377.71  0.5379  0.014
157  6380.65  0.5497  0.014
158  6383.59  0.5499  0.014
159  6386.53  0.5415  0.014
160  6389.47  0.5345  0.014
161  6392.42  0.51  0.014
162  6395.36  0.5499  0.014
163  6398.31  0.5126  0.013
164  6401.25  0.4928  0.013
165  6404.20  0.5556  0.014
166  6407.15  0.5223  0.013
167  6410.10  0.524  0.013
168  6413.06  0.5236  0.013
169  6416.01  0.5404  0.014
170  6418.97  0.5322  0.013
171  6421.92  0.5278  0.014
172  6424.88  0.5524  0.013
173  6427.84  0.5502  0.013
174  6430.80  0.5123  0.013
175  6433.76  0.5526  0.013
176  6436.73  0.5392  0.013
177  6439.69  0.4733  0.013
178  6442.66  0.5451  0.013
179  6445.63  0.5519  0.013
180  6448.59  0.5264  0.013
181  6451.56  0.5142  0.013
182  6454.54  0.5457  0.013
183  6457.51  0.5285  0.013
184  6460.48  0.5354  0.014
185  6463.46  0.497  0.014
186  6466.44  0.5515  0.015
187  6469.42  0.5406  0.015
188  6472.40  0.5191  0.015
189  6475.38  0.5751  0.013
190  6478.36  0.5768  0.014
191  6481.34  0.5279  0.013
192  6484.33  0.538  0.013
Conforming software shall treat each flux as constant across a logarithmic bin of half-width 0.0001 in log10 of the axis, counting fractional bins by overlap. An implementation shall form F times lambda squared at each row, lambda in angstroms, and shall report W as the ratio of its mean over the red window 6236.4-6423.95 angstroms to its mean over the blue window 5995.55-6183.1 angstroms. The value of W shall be 1.06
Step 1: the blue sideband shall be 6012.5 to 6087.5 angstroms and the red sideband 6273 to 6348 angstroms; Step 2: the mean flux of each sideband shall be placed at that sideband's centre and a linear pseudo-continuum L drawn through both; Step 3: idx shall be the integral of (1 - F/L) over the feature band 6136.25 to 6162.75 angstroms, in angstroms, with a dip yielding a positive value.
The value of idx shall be 1.28 angstroms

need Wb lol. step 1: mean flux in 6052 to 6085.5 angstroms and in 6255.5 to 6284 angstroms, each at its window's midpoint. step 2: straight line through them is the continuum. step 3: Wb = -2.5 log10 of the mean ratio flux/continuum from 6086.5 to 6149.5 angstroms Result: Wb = 0.02 mag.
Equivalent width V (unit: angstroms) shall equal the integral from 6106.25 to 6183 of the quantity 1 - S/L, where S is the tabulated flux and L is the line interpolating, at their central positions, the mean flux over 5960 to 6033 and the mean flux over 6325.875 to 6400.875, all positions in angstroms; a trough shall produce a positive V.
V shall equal 2.1 angstroms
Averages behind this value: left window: 0.558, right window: 0.537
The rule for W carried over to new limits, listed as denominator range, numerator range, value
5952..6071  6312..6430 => 1.08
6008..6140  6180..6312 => 1.04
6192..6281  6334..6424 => 1.04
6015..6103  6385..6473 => 1.08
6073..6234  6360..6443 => 1.07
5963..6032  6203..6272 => 1.03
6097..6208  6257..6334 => 1.06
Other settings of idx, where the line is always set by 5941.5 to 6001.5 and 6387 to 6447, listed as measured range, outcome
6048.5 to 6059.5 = 0.02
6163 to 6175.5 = 0.47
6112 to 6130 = 0.69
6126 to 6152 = 0.62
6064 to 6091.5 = -0.02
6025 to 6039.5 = -0.10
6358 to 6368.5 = 0.12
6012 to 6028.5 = 0.28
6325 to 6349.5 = -0.25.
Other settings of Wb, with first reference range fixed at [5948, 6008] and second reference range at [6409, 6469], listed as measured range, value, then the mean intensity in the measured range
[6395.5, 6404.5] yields 0.028 mag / 0.52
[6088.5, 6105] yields 0.014 mag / 0.547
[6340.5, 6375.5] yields 0.002 mag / 0.535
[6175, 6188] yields -0.022 mag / 0.56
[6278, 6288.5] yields -0.027 mag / 0.555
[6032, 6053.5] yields -0.023 mag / 0.569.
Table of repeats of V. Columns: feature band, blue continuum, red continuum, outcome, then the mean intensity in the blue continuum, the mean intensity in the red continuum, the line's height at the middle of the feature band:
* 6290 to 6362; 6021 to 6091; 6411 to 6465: -0.39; 0.556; 0.53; 0.538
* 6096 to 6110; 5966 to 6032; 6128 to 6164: 0.03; 0.557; 0.531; 0.539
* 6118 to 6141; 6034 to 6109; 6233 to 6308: 0.99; 0.555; 0.537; 0.55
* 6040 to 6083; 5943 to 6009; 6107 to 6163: -0.96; 0.561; 0.533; 0.546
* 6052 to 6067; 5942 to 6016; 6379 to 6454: 0.22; 0.56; 0.532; 0.555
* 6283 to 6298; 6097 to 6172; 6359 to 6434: -0.46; 0.531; 0.533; 0.532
